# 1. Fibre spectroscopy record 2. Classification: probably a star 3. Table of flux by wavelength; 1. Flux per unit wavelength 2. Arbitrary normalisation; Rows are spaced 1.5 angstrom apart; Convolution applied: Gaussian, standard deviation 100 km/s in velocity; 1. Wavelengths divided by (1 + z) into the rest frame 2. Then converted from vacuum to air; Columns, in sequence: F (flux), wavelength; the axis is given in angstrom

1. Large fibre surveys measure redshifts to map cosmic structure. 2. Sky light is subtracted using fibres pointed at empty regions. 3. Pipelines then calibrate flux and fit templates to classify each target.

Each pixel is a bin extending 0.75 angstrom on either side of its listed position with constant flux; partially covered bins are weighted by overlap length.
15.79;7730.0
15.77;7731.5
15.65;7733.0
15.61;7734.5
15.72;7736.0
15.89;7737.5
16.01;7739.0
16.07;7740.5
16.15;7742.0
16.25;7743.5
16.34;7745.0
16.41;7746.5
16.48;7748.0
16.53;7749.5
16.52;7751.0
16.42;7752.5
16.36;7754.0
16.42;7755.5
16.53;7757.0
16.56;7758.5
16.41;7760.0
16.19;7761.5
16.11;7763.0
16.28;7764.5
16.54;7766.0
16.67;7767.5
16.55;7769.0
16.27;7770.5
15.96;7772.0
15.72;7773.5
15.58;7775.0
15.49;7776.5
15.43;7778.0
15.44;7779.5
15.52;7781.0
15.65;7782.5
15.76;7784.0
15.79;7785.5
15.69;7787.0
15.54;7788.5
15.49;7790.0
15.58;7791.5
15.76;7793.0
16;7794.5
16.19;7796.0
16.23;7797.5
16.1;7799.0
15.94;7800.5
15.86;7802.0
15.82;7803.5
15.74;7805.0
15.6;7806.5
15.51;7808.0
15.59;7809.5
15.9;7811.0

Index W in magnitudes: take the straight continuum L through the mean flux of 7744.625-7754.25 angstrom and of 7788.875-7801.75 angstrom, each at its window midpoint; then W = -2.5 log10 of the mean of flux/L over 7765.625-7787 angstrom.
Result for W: 0.02 mag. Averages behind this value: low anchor 16.4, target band 15.9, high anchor 15.9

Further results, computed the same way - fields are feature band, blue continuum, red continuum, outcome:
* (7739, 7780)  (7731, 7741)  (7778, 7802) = -0.03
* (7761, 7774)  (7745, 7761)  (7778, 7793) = -0.01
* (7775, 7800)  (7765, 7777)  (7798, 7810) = 0.02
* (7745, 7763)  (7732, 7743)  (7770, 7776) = -0.04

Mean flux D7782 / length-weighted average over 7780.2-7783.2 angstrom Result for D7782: 15.6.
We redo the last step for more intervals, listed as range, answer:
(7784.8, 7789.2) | 15.7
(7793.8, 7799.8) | 16.1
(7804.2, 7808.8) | 15.6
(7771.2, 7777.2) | 15.7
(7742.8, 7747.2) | 16.3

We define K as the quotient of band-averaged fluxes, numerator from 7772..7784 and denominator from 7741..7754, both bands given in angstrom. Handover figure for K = 0.95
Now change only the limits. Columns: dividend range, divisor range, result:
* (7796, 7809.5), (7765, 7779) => 0.99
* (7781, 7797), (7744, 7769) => 0.96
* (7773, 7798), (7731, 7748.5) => 0.98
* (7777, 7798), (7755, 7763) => 0.96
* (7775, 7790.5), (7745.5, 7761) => 0.95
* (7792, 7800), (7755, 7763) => 0.98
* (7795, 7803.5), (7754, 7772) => 0.98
